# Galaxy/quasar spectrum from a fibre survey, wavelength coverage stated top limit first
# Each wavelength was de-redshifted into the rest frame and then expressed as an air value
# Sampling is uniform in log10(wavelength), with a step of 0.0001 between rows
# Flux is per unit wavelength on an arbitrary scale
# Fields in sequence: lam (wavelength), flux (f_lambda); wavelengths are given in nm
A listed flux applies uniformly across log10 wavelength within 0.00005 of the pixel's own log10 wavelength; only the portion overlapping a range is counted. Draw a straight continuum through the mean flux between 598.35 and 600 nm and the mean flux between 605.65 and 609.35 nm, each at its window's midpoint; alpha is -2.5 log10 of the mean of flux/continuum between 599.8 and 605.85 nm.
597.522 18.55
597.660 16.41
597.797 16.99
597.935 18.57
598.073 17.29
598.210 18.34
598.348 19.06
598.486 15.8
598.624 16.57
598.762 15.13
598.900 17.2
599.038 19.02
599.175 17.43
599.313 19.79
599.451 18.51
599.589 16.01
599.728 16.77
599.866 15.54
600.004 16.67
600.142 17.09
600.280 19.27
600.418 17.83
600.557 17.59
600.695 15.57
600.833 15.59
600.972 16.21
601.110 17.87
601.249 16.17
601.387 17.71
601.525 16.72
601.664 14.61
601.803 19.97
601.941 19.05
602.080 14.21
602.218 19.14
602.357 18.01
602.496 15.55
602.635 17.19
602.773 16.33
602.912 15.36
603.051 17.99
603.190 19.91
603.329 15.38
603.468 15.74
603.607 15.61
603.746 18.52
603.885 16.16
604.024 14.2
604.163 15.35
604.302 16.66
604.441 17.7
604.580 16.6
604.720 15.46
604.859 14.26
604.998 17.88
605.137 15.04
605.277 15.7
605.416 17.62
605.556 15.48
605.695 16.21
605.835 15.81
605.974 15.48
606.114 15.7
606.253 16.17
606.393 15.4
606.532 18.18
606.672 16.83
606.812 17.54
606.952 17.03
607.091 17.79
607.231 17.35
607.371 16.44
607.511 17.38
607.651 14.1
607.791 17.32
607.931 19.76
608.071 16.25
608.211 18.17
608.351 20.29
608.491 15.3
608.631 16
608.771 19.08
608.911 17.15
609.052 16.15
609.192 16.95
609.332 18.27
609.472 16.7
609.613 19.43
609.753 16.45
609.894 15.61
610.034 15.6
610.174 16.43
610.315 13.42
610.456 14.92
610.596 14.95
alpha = 0.03 mag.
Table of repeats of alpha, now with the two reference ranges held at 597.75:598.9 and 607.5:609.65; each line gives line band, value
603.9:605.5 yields 0.08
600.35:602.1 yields 0.02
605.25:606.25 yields 0.08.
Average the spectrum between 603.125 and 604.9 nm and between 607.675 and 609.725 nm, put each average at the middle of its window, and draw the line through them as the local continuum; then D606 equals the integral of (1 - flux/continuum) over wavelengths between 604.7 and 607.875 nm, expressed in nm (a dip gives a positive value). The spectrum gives 0.10 nm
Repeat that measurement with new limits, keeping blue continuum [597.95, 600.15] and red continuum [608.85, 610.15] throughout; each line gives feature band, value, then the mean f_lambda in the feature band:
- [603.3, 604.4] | 0.07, 16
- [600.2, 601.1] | 0.01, 17.1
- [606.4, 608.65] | -0.03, 17.2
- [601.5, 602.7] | 0.00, 17.2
